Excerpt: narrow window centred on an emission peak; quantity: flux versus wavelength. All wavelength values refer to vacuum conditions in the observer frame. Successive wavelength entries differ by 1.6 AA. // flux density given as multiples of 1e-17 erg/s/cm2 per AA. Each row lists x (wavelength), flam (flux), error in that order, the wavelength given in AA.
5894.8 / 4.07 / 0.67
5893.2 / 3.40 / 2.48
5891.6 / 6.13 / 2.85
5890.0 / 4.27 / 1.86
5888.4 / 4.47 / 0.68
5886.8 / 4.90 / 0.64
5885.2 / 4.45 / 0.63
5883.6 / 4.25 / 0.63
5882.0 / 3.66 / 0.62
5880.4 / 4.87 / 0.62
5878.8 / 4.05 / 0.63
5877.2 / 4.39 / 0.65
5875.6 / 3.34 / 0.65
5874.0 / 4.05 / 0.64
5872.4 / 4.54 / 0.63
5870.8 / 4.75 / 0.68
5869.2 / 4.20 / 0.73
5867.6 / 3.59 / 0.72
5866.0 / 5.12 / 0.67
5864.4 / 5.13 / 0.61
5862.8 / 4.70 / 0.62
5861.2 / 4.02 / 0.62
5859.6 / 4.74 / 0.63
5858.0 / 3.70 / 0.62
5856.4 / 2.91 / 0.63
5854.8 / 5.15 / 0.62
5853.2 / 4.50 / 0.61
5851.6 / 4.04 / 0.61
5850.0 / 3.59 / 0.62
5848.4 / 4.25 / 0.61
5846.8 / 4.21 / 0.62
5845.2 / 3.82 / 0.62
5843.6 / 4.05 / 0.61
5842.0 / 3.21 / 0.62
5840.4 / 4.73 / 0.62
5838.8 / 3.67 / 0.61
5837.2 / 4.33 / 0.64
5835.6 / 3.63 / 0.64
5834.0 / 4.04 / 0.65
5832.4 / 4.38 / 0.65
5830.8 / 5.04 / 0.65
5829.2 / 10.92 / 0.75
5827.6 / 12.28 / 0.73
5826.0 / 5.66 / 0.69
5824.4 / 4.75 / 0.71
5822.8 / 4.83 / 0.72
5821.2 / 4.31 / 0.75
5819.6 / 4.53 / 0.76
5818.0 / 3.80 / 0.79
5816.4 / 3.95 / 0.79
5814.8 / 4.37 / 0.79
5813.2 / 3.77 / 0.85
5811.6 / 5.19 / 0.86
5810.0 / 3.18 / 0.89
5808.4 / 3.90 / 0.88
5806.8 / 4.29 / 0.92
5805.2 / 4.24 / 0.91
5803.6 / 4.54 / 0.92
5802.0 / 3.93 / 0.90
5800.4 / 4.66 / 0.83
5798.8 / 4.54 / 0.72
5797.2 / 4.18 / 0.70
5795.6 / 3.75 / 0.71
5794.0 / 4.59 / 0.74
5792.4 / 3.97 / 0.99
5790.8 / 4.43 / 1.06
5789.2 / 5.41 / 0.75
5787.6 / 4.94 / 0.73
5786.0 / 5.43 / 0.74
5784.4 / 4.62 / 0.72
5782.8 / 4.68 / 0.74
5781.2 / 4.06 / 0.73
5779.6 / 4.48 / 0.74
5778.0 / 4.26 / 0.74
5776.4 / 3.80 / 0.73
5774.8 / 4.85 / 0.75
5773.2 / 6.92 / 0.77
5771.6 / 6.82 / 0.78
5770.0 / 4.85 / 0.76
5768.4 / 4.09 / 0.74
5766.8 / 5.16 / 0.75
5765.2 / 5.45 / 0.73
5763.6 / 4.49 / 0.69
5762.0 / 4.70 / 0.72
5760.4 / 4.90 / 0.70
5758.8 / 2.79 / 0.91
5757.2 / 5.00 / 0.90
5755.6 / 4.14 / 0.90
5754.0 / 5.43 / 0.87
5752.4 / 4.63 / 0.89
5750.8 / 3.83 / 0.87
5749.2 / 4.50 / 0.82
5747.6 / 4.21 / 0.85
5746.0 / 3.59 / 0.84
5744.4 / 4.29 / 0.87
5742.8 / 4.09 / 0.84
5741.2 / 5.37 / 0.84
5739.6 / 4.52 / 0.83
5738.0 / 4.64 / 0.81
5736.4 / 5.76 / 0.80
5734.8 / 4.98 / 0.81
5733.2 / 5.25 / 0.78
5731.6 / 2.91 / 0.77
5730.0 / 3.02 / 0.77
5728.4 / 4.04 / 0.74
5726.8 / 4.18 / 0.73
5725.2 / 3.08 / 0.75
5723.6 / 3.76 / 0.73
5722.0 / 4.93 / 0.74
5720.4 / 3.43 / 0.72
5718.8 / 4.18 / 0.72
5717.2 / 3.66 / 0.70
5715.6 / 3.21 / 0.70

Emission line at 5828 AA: [O III]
